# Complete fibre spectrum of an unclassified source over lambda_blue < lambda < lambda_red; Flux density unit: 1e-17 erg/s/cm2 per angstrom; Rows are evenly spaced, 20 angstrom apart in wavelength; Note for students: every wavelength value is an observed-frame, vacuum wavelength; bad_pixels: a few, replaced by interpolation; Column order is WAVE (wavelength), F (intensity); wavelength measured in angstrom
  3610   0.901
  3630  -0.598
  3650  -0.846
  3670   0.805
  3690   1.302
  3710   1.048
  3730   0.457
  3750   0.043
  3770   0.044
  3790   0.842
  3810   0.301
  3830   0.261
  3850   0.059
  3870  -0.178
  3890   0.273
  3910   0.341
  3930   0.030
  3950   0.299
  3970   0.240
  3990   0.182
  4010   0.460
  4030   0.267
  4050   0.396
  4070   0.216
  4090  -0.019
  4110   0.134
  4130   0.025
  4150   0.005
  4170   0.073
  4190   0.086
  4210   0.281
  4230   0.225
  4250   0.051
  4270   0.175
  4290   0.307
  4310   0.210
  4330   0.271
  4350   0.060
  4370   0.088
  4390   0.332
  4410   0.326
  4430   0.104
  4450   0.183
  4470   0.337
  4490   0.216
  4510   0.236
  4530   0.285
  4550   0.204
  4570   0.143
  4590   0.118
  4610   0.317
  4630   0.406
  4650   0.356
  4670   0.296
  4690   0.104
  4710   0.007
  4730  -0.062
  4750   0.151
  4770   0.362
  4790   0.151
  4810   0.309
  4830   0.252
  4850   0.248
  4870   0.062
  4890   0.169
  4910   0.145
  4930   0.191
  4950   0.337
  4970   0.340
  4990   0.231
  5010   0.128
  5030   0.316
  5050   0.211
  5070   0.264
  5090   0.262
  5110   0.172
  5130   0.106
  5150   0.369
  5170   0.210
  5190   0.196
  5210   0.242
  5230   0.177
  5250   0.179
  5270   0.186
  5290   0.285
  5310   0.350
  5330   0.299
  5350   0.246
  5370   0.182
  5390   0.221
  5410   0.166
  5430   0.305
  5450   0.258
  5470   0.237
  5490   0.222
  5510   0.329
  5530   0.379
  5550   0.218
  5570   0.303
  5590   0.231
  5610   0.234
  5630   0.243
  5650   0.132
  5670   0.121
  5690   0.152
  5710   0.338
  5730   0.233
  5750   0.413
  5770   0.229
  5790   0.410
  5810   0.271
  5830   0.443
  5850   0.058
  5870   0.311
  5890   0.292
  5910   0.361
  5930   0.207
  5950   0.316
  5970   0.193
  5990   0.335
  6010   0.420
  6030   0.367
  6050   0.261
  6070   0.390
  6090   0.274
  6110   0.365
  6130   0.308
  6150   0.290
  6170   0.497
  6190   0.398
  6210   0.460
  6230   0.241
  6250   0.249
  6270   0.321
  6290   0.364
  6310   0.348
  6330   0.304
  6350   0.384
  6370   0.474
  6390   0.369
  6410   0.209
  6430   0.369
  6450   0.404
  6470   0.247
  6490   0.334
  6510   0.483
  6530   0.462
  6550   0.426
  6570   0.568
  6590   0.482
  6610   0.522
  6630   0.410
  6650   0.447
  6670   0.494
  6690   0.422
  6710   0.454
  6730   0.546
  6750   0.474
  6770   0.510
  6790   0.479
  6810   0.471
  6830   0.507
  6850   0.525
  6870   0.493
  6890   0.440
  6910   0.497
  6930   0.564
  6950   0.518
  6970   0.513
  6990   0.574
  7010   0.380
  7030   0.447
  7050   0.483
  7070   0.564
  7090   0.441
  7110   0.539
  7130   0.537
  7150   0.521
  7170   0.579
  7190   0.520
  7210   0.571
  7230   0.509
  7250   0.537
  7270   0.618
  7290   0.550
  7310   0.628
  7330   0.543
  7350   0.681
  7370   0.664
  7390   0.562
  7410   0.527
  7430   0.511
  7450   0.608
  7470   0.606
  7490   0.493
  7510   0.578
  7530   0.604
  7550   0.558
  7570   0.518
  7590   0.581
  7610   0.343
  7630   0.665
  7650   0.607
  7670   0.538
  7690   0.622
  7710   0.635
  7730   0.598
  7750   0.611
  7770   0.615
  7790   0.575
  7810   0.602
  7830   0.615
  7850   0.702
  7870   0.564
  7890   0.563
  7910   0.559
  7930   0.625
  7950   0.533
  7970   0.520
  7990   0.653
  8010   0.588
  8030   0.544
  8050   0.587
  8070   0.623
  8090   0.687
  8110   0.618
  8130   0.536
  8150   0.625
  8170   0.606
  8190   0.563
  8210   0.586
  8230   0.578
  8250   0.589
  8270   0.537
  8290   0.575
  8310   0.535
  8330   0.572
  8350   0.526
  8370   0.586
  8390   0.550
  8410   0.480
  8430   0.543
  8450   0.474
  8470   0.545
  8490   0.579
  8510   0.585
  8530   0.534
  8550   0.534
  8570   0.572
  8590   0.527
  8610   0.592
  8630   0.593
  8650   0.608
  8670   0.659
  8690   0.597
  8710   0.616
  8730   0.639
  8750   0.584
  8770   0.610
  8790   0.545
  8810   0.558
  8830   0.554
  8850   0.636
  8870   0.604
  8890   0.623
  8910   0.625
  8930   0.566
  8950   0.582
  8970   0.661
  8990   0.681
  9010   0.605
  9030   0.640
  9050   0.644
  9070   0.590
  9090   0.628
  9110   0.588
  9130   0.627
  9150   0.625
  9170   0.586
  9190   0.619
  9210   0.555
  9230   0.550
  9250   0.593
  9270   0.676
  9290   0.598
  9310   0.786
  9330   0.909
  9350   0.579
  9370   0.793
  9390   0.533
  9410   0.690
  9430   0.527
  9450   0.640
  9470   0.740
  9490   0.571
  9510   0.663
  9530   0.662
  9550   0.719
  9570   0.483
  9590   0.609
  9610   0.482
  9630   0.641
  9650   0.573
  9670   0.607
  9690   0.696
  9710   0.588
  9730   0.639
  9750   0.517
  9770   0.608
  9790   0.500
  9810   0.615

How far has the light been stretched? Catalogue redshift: 0.630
